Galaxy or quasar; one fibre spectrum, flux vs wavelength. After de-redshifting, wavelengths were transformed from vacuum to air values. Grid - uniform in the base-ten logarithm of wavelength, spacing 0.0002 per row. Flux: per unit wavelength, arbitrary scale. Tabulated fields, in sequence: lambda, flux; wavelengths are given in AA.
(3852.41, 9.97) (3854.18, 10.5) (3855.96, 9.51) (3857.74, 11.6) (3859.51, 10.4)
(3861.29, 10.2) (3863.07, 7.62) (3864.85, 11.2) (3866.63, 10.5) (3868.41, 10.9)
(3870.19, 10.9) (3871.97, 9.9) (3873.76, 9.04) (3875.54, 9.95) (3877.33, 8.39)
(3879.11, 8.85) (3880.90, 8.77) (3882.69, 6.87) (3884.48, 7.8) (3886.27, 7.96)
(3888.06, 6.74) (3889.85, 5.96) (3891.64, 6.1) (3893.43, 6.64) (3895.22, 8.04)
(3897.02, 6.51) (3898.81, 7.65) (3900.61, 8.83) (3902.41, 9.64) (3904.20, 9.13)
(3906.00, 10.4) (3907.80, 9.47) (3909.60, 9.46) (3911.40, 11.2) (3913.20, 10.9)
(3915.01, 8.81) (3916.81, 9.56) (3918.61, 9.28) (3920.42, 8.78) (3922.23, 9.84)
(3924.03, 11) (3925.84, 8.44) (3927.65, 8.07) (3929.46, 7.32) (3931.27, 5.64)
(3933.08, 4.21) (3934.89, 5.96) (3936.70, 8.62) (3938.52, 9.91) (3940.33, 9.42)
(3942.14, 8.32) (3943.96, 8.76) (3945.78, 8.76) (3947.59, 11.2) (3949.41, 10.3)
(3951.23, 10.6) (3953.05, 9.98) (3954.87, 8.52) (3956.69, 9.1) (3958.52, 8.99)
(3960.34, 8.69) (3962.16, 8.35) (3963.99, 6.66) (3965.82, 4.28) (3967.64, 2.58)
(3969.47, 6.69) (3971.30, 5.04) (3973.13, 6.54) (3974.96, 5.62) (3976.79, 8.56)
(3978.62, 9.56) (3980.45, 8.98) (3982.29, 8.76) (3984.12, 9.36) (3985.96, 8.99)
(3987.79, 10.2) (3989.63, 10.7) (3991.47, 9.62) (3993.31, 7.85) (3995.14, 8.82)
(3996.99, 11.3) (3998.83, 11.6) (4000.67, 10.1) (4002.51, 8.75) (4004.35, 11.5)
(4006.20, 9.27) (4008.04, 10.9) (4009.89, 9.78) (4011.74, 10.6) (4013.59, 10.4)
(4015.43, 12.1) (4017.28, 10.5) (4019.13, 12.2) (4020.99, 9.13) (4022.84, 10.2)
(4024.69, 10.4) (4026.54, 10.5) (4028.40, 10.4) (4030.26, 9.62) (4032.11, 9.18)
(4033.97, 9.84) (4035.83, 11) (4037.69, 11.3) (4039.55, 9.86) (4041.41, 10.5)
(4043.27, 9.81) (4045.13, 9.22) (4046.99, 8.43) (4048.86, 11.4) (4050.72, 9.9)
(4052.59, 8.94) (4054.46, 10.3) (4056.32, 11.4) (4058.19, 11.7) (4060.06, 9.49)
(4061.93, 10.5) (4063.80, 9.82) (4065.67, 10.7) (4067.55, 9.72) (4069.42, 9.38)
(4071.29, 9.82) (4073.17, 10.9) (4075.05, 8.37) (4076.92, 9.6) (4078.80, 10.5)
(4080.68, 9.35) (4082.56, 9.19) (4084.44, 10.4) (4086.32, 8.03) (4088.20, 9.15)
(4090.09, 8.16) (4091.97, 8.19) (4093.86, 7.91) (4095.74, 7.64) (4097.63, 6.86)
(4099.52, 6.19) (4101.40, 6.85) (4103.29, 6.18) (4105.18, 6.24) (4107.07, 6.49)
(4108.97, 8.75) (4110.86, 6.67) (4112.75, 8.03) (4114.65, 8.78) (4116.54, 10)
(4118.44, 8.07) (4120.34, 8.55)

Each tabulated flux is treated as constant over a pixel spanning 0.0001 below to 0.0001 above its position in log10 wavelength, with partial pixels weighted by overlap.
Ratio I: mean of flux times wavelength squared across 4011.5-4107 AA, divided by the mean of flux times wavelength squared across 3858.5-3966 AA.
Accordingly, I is 1.2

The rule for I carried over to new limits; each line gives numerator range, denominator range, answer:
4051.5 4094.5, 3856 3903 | 1.22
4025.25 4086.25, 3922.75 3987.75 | 1.30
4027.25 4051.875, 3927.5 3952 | 1.26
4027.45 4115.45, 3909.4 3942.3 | 1.14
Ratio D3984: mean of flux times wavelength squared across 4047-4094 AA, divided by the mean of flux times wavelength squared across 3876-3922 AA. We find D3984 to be 1.24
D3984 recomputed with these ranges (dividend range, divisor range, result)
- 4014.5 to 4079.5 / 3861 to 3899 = 1.31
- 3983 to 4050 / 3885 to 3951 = 1.25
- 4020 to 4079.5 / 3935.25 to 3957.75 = 1.13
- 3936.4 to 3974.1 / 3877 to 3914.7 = 1.00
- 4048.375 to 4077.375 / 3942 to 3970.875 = 1.31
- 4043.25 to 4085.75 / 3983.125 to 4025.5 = 1.00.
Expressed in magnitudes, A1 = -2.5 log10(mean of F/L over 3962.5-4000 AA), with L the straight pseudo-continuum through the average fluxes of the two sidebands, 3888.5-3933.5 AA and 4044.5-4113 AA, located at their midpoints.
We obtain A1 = 0.07 mag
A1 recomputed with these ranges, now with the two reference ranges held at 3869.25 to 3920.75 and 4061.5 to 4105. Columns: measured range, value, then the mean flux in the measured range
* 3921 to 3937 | 0.14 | 7.66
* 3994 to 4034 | -0.18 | 10.3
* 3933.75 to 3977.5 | 0.10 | 7.95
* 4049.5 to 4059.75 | -0.19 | 10.4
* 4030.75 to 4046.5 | -0.15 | 10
